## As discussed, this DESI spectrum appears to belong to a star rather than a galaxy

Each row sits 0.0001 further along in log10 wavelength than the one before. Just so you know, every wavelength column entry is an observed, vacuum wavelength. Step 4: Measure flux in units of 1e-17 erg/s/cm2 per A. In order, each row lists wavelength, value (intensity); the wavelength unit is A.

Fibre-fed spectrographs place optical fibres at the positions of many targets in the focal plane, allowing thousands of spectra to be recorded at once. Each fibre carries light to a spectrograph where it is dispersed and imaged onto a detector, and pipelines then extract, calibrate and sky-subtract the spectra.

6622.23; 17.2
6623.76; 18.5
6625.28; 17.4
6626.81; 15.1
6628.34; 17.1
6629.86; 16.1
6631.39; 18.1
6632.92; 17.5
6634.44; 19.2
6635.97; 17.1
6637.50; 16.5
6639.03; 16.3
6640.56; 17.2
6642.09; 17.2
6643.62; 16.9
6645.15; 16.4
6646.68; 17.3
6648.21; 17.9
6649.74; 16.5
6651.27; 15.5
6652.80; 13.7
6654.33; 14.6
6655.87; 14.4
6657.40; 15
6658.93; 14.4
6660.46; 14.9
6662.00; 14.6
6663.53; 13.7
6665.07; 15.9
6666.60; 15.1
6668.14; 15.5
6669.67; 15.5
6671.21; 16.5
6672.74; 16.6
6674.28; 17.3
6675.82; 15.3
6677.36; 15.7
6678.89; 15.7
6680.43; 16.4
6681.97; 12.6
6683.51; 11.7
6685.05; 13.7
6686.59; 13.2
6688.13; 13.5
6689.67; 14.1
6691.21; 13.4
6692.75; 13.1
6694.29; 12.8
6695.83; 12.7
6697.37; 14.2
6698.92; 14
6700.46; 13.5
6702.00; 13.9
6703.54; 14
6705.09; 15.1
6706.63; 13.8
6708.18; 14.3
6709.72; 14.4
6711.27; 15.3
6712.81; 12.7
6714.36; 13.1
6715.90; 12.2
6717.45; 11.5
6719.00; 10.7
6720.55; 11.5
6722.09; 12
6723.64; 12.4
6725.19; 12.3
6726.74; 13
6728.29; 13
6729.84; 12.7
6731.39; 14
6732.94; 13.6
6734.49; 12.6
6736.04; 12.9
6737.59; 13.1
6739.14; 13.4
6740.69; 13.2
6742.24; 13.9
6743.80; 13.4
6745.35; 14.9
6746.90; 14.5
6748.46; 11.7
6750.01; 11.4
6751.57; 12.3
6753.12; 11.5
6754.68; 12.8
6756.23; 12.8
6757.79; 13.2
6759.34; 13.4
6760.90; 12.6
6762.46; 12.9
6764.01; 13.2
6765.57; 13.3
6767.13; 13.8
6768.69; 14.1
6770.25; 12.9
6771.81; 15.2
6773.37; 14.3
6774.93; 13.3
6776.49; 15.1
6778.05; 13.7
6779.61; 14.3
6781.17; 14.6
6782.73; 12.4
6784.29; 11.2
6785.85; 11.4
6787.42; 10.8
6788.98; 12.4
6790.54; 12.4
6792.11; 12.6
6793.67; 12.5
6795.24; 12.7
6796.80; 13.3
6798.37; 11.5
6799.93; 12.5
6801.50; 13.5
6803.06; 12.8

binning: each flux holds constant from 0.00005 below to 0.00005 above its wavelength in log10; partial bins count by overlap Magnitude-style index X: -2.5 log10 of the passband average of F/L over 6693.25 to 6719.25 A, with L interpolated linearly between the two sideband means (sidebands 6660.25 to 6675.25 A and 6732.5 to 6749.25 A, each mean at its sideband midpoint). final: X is 0.074 mag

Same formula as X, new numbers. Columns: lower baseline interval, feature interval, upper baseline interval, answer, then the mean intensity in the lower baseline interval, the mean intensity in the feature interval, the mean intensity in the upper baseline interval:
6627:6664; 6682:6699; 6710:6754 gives 0.09 mag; 16.2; 13.2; 12.8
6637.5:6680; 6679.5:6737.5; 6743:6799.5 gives 0.10 mag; 15.8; 13.2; 13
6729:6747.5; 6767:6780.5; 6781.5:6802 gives -0.11 mag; 13.5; 14.1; 12.3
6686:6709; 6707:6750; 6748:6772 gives 0.02 mag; 13.7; 13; 12.9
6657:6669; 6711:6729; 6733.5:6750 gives 0.11 mag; 14.9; 12.4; 13.3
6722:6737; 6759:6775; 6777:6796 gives -0.07 mag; 12.9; 13.6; 12.6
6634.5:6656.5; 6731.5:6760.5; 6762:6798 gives 0.07 mag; 16.3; 13.1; 13.1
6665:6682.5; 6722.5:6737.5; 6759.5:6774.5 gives 0.12 mag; 15.7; 12.9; 13.6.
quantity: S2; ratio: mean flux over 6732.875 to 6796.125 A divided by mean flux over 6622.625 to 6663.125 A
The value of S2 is 0.8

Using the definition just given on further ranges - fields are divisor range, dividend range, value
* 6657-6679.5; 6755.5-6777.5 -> 0.88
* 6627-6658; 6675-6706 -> 0.84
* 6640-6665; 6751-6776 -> 0.85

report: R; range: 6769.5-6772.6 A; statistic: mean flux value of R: 14.1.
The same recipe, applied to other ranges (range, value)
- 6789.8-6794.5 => 12.5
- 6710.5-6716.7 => 13.3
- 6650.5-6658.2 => 14.6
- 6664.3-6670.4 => 15.5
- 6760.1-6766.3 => 13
